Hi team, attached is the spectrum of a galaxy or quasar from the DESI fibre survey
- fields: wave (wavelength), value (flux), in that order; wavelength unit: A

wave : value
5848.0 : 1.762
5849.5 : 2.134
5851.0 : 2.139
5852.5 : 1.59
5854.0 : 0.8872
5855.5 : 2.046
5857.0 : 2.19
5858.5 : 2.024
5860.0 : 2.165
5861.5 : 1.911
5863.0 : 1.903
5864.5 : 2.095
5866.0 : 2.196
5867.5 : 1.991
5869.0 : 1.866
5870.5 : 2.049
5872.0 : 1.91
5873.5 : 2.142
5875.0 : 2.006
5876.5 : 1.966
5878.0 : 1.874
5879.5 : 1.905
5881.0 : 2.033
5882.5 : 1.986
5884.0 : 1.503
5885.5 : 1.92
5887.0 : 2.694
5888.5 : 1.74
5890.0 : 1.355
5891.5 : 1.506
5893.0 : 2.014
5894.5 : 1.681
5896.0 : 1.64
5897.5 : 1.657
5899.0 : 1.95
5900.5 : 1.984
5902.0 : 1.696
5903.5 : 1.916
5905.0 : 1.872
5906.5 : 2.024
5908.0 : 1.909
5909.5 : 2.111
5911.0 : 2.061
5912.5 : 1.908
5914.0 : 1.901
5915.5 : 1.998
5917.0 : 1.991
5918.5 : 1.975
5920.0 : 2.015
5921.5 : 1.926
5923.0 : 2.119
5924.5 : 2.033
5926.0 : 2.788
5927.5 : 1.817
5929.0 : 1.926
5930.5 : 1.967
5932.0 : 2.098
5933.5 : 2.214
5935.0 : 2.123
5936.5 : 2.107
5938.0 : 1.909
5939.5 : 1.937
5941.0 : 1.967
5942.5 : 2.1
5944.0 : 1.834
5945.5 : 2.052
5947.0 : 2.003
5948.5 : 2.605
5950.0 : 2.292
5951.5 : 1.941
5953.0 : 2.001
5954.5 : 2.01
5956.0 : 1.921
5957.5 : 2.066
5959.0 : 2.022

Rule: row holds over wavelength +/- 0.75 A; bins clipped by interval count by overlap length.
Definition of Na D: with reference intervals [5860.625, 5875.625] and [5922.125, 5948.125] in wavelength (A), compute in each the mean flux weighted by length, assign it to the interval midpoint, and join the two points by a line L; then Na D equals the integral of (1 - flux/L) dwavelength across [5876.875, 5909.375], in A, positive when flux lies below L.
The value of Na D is 2.8 A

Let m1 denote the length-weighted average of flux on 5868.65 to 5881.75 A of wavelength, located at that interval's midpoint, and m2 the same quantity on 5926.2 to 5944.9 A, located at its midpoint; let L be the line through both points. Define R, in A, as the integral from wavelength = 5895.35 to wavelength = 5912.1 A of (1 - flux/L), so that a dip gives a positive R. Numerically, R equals 0.9 A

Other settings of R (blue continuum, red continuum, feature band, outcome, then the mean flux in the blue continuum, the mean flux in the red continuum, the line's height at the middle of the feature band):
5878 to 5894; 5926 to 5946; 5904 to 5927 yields -0.9 A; 1.86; 2.03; 1.96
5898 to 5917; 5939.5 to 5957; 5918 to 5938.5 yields -0.8 A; 1.94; 2.06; 2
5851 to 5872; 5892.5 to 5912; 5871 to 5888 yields -0.8 A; 1.92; 1.88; 1.91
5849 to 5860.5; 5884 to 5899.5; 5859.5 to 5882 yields -1.8 A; 1.89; 1.8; 1.85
